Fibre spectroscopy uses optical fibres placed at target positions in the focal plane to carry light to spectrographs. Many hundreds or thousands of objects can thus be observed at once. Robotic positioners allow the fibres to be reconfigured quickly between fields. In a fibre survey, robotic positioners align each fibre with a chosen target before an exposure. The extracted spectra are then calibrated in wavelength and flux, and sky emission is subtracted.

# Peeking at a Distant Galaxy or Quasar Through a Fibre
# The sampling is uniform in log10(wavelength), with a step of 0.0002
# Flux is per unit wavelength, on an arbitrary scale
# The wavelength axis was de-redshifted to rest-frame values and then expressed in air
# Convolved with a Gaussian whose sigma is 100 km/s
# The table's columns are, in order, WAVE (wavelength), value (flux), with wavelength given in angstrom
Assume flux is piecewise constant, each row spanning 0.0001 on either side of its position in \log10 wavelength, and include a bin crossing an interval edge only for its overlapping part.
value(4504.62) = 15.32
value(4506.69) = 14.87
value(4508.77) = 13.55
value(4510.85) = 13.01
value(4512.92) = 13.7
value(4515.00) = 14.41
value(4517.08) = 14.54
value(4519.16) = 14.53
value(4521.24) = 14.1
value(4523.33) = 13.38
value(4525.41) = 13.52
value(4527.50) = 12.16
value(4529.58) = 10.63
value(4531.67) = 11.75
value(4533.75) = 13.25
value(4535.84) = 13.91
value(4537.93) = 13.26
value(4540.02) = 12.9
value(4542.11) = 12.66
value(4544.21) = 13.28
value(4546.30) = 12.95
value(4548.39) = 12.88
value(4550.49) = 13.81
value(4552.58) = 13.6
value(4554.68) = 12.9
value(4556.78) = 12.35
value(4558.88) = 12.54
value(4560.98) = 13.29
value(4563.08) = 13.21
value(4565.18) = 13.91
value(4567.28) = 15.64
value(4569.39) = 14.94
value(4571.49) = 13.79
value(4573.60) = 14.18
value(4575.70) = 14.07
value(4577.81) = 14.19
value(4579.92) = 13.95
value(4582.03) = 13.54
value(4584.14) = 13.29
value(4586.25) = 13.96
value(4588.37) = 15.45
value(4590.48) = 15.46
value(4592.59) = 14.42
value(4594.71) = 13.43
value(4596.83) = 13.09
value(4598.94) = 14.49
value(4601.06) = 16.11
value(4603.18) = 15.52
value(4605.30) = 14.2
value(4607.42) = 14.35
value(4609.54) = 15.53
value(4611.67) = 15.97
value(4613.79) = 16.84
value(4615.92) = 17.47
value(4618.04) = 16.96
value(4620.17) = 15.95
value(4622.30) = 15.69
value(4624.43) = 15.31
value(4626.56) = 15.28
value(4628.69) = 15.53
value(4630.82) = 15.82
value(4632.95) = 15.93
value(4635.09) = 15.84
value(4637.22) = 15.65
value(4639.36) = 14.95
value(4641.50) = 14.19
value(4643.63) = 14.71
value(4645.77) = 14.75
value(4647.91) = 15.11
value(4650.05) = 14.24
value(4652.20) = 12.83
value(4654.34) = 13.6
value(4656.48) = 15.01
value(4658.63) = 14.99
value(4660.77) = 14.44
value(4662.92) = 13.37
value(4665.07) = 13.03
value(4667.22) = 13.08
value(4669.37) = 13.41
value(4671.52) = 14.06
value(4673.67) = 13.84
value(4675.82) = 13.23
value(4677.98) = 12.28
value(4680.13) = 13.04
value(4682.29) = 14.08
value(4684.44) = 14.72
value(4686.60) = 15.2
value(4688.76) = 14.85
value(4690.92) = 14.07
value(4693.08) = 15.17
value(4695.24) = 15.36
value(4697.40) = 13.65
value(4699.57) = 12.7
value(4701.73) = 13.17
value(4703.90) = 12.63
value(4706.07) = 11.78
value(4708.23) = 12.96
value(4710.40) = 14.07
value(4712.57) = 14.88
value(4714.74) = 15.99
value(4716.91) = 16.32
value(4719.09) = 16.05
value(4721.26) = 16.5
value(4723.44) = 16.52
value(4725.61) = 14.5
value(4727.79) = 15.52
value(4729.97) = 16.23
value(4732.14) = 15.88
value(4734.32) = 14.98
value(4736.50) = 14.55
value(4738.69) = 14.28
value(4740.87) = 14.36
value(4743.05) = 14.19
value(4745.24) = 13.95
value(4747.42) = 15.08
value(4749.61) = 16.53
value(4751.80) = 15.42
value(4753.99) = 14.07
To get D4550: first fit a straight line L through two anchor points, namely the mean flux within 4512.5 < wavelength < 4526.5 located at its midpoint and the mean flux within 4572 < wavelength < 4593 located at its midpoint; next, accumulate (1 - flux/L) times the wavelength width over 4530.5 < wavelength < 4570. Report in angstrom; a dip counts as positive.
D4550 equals 2.34 angstrom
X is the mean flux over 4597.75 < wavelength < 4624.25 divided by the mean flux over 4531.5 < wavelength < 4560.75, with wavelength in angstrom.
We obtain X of 1.21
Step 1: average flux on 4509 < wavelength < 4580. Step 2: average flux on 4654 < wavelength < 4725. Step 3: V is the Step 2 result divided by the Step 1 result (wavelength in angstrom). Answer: 1.06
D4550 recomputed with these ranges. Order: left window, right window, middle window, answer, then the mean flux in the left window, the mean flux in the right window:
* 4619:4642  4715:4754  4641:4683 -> 4.32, 15.5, 15.3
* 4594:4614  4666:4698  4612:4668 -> -2.09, 14.9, 14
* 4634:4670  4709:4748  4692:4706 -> 1.15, 14.3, 15.2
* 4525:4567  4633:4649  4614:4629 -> -1.48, 13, 15.1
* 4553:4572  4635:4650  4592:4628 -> -2.37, 13.6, 14.9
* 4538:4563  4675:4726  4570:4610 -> -2.95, 13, 14.3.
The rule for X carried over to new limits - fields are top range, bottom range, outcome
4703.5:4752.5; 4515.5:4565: 1.14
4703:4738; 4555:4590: 1.08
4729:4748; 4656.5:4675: 1.07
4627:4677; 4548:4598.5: 1.04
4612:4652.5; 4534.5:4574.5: 1.15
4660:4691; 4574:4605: 0.96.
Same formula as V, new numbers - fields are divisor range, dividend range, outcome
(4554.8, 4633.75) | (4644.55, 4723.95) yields 0.96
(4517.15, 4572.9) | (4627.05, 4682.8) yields 1.07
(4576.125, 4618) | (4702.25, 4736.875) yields 1.01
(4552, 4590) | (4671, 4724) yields 1.03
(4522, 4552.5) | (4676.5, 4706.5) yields 1.07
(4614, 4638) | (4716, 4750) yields 0.96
